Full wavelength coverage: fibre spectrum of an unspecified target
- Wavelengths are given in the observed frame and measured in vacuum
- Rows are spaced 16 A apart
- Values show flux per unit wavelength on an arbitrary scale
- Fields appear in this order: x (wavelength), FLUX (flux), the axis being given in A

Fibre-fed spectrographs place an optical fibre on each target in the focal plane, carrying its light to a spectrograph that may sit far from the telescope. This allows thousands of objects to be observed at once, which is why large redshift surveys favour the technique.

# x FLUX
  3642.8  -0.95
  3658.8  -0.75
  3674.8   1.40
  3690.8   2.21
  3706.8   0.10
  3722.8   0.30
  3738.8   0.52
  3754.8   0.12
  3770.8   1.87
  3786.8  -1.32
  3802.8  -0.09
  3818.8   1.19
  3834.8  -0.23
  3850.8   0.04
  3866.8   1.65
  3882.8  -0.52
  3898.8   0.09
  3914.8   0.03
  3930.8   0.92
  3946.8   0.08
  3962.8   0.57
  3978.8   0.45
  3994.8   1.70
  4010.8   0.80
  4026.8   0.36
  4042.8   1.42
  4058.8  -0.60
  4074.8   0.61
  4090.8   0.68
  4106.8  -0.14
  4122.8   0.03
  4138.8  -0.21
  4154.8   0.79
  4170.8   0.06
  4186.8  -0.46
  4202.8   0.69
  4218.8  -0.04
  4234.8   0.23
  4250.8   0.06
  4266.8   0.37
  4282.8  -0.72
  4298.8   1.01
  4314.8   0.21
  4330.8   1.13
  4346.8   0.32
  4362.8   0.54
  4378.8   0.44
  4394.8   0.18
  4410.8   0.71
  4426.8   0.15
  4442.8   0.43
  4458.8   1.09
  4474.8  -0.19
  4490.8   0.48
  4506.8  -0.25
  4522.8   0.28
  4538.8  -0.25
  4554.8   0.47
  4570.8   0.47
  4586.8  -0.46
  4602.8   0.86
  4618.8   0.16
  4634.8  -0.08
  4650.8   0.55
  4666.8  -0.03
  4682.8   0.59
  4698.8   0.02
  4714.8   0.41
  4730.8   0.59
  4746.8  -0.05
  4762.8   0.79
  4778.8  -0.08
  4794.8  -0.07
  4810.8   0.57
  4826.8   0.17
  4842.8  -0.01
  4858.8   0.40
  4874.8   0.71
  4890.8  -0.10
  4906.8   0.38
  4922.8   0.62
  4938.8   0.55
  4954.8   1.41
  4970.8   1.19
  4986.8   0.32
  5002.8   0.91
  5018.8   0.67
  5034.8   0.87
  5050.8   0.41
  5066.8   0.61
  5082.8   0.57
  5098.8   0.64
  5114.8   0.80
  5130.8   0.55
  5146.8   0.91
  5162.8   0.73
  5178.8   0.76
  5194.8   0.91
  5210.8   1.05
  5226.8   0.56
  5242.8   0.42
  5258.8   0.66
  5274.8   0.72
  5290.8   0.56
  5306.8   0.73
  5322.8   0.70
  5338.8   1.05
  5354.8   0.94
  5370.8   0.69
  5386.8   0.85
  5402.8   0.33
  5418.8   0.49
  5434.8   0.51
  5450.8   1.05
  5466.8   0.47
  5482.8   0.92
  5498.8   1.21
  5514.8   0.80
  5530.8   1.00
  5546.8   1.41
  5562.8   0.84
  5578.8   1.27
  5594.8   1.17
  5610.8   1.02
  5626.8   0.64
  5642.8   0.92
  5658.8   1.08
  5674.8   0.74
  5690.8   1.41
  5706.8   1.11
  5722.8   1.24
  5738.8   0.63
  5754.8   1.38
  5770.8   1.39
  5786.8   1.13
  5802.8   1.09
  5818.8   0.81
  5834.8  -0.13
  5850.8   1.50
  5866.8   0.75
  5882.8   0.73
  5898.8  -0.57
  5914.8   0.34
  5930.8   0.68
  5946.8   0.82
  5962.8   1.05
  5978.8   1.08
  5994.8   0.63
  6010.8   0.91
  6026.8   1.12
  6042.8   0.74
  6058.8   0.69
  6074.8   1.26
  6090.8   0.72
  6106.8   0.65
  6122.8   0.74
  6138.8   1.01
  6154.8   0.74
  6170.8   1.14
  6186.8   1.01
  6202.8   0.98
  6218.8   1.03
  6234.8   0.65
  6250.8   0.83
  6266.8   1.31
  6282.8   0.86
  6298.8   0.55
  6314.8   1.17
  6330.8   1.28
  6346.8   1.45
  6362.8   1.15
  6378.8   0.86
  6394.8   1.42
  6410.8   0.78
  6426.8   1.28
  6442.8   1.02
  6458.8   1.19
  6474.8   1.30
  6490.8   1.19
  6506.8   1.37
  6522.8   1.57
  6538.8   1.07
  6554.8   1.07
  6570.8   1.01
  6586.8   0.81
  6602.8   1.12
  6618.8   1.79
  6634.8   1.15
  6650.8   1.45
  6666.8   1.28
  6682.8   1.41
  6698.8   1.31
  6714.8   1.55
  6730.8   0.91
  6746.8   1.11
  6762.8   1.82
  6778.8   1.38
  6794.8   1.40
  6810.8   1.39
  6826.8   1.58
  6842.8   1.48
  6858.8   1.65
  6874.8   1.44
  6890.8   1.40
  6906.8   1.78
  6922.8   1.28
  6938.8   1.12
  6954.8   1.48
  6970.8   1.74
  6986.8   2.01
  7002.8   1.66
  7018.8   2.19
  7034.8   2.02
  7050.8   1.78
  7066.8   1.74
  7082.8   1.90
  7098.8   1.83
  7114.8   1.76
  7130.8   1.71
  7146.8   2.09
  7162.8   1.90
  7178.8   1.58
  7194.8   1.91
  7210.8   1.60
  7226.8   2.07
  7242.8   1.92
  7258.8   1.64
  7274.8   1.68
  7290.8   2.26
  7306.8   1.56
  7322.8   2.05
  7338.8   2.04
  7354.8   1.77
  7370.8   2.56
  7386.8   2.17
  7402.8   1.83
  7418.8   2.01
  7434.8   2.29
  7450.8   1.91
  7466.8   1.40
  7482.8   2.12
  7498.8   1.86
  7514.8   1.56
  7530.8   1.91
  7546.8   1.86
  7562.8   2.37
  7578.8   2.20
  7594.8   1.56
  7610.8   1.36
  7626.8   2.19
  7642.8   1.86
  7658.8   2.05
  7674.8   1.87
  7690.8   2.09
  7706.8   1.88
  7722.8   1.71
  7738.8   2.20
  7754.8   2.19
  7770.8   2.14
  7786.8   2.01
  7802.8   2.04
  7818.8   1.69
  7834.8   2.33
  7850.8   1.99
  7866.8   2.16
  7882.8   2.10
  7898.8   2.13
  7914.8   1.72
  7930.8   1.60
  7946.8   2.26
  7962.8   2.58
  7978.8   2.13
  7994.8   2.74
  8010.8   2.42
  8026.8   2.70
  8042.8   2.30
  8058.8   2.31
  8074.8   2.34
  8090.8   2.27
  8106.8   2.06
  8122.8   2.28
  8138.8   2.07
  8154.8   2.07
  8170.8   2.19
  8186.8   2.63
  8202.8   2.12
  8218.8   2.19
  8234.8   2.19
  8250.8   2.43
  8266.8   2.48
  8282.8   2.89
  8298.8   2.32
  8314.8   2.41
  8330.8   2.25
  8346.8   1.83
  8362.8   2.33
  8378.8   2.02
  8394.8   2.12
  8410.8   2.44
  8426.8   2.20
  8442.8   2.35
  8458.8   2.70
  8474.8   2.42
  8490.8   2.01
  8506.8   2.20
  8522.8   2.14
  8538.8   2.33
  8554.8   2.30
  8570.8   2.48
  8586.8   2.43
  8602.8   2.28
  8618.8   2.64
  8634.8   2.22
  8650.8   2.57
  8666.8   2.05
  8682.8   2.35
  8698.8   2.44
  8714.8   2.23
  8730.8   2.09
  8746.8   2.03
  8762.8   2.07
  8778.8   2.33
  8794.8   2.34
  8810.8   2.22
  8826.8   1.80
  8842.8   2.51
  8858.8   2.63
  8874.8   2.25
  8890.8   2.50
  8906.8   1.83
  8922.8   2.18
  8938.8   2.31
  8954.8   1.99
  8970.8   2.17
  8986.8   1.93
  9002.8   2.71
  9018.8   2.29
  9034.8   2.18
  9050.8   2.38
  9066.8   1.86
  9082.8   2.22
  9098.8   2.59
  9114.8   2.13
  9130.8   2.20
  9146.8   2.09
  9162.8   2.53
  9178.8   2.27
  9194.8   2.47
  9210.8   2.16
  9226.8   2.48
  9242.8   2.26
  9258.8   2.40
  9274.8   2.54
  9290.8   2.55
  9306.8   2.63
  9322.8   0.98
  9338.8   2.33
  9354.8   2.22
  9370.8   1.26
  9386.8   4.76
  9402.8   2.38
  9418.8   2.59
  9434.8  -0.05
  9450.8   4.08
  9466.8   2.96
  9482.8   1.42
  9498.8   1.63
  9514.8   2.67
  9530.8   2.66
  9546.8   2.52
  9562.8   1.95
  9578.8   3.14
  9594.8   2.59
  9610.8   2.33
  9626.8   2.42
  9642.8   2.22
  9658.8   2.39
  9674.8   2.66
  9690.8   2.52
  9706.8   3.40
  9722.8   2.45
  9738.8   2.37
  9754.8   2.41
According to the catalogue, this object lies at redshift 0.75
